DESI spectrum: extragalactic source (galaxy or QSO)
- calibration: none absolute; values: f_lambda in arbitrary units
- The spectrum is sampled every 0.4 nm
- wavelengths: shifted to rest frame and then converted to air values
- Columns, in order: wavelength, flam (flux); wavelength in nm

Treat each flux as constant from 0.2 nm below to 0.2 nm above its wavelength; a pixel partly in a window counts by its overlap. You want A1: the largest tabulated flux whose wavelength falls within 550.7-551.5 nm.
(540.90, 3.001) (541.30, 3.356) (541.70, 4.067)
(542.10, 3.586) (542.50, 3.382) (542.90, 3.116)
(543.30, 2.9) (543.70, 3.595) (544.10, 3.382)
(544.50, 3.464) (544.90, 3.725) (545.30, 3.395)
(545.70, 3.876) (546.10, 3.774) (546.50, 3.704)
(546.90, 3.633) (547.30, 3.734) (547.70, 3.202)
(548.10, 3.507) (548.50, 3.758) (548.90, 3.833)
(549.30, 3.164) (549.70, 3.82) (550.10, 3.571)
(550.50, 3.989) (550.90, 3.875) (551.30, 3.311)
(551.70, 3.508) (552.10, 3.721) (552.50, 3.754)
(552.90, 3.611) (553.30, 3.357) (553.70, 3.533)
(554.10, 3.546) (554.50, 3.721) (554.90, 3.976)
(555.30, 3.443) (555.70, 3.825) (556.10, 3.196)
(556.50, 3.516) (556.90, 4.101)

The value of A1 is 3.875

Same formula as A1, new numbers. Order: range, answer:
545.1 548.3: 3.876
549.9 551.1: 3.989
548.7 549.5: 3.833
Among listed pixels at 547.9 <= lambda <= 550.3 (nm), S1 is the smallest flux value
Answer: 3.164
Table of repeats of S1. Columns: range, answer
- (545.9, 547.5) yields 3.633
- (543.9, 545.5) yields 3.382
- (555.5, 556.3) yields 3.196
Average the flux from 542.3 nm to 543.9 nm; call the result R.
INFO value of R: 3.25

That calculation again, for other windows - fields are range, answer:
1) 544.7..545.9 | 3.67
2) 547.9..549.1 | 3.7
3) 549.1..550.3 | 3.52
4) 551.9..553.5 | 3.61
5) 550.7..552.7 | 3.63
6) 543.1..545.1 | 3.41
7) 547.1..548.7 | 3.55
